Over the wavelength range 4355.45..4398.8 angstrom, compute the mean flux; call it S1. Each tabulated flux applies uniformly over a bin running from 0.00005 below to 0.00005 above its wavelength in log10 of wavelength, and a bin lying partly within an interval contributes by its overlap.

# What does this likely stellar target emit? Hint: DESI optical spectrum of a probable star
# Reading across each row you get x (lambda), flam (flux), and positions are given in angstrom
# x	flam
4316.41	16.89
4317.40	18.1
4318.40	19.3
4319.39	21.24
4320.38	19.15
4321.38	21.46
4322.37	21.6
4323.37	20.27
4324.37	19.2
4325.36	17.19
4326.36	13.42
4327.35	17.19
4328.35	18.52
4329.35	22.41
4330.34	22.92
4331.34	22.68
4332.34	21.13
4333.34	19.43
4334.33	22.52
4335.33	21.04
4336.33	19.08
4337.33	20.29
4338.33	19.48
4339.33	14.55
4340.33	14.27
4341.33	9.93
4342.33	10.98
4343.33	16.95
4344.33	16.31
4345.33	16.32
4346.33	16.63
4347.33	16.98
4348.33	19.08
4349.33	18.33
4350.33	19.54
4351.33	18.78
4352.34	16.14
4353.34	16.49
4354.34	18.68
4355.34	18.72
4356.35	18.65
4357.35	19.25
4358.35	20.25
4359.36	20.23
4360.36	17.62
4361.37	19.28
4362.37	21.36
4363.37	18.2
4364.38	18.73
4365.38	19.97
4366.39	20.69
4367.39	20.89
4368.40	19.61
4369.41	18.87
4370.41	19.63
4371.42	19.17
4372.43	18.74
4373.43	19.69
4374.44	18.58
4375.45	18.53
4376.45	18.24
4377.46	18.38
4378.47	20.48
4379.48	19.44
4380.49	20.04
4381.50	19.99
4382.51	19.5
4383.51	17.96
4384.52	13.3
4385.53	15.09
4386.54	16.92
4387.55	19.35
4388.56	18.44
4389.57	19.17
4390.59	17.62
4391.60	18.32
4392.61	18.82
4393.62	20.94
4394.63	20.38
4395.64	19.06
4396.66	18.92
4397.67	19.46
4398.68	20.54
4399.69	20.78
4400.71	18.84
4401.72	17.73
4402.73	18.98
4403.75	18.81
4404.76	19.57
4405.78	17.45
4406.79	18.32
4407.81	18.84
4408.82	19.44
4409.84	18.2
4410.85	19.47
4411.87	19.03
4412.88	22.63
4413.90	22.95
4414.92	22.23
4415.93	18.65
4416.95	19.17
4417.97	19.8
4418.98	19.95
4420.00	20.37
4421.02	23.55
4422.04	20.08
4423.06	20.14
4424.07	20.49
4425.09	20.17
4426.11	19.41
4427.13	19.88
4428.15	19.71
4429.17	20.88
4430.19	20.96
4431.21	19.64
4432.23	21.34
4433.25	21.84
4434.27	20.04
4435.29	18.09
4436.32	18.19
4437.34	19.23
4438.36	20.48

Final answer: 19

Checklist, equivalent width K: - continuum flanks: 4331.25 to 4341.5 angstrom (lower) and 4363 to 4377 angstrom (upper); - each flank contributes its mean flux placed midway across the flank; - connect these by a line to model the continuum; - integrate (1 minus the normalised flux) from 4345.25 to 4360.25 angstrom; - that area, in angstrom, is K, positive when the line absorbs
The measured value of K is 0.5 angstrom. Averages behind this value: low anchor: 18.7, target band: 18.3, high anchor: 19.3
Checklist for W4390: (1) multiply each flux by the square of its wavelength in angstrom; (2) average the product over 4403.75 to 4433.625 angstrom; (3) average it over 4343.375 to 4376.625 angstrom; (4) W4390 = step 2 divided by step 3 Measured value 1.10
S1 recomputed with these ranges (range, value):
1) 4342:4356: 17.2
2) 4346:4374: 19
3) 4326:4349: 17.9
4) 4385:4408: 18.8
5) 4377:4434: 19.5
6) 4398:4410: 19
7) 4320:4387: 18.6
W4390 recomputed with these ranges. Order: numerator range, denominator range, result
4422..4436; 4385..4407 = 1.09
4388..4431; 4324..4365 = 1.11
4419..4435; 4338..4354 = 1.31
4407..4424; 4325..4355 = 1.17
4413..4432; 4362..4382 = 1.08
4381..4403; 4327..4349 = 1.05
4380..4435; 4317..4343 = 1.08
